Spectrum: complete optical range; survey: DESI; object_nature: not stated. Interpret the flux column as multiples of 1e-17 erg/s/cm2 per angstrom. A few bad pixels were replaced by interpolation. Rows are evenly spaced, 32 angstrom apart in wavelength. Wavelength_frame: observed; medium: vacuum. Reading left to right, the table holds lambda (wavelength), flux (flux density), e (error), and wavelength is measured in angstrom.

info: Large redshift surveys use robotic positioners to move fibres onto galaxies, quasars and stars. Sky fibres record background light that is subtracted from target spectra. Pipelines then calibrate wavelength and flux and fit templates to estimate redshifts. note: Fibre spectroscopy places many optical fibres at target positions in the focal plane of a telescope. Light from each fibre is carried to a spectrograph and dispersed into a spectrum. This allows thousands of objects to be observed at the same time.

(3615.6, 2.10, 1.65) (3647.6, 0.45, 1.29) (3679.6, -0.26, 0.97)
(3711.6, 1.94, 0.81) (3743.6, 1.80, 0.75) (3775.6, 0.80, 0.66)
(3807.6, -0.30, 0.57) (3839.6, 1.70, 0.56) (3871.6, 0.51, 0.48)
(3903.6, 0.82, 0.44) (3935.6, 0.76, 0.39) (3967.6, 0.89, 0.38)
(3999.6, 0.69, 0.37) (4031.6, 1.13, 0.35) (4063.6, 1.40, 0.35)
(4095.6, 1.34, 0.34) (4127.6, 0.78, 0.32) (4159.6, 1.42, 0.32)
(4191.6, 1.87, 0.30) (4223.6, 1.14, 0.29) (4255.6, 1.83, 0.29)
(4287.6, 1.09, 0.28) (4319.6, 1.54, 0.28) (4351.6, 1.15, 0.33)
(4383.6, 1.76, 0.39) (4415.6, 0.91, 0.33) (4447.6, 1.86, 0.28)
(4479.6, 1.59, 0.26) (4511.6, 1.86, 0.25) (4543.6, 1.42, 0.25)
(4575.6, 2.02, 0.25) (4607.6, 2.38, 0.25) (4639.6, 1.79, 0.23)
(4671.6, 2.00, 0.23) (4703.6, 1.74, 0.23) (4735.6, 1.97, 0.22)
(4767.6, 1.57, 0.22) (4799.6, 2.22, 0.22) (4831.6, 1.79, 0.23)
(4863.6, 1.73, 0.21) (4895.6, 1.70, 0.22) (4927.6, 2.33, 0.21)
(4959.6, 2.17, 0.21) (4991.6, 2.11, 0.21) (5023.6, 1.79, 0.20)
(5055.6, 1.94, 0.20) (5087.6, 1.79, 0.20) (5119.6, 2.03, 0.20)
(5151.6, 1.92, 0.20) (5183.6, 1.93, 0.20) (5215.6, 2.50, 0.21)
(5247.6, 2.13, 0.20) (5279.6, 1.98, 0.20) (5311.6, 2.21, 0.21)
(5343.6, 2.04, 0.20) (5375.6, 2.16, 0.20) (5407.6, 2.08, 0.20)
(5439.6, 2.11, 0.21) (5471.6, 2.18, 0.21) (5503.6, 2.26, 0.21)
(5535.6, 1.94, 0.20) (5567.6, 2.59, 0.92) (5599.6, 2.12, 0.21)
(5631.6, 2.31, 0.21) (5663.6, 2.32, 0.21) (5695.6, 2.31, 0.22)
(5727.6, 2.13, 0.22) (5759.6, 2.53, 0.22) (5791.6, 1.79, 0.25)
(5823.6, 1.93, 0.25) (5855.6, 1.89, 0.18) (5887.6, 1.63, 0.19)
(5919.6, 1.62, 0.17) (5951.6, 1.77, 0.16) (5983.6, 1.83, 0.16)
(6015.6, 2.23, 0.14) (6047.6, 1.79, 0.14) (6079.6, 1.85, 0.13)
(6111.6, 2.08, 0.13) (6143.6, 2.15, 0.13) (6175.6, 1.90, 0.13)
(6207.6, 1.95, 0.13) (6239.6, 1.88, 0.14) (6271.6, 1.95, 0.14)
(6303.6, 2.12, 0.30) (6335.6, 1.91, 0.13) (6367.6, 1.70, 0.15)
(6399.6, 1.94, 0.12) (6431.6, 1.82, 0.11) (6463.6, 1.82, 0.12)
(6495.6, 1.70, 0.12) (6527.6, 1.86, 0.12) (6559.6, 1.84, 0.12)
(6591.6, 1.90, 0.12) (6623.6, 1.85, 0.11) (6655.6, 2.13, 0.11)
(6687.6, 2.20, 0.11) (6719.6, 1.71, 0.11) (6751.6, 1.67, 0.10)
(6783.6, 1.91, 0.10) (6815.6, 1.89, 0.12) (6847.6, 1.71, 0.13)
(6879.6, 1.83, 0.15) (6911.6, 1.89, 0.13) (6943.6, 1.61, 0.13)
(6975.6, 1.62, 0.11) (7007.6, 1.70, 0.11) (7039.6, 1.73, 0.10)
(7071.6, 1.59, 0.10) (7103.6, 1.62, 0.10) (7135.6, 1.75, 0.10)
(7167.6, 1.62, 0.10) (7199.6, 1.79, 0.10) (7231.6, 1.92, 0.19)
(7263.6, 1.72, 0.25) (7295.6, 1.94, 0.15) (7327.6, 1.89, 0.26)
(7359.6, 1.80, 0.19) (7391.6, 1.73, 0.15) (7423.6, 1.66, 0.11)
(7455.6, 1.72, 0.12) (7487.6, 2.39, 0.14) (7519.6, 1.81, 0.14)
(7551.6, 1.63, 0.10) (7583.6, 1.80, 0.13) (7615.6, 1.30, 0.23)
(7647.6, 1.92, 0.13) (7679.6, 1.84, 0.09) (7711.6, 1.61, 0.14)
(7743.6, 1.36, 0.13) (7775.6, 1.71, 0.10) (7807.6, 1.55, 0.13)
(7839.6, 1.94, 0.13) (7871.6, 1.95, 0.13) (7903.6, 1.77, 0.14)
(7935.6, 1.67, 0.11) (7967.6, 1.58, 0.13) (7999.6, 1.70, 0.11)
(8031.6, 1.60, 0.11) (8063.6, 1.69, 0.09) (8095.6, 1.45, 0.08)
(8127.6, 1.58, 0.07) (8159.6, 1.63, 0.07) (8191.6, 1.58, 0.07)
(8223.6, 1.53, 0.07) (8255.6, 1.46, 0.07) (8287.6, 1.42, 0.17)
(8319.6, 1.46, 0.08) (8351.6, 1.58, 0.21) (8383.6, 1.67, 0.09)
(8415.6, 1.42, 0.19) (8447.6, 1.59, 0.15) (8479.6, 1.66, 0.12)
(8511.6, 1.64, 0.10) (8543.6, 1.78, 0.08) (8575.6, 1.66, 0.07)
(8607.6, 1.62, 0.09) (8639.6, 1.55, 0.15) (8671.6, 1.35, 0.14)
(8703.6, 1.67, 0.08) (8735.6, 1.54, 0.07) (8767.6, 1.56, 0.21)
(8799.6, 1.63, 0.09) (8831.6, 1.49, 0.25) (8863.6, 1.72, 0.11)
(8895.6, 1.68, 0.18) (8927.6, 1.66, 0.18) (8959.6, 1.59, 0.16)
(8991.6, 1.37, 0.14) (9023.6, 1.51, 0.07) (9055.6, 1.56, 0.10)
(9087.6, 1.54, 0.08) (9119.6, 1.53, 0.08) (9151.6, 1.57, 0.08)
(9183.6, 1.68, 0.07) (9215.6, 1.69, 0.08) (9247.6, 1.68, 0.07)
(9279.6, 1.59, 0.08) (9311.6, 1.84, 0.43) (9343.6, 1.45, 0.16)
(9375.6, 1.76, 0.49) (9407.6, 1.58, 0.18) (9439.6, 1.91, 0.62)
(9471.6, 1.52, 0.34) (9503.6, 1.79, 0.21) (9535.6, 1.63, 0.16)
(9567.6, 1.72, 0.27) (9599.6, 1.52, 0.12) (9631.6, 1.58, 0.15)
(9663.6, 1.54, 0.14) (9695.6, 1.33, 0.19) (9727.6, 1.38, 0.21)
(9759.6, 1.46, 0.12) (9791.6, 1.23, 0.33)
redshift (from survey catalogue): 0.139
